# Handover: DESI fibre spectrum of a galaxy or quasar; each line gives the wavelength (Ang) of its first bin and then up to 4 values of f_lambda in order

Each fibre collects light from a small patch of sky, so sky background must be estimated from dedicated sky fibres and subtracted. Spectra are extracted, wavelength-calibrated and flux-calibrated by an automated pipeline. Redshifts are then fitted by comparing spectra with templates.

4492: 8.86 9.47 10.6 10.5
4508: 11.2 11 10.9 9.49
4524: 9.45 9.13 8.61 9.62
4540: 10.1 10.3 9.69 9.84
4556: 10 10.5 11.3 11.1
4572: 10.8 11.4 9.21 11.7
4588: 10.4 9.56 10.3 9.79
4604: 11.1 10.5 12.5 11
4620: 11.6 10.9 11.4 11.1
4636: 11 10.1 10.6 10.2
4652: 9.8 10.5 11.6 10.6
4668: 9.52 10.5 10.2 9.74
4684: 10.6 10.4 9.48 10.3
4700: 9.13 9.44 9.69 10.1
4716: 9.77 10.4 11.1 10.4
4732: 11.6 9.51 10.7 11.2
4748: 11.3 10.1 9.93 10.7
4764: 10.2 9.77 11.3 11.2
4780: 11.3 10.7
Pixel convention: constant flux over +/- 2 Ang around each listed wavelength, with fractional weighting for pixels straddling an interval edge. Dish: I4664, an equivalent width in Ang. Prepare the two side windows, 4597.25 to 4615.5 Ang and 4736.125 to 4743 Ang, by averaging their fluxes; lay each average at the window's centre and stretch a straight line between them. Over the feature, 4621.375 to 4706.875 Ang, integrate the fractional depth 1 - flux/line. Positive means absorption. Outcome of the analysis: 3.1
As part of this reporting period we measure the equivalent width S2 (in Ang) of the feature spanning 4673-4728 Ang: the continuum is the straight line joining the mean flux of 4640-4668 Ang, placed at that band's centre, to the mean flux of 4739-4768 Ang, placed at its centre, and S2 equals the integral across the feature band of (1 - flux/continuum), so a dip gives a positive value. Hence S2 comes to 2.28 Ang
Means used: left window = 10.4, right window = 10.5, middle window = 10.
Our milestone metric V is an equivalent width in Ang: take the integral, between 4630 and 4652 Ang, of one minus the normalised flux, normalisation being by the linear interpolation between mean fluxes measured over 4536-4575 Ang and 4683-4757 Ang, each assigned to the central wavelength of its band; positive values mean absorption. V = -0.43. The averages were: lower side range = 10.4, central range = 10.5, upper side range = 10.3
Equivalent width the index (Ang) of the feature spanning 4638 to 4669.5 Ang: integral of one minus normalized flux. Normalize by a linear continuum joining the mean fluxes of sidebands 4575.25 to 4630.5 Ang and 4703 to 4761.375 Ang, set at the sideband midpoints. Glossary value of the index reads 0.8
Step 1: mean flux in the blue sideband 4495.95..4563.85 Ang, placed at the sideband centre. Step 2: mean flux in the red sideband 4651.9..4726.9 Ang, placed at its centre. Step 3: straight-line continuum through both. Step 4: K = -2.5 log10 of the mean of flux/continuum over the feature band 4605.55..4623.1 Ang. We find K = -0.125 mag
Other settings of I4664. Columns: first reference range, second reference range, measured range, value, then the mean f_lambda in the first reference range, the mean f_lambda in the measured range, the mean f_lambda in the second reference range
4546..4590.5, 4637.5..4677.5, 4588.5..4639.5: -2.0 Ang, 10.5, 10.9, 10.4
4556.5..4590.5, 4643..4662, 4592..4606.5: 0.5 Ang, 10.7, 10.3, 10.5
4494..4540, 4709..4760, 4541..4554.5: 0.2 Ang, 10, 9.96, 10.5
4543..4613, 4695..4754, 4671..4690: 0.2 Ang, 10.5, 10.3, 10.3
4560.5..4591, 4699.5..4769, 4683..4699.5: 0.6 Ang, 10.8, 10.1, 10.3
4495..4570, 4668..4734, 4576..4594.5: -0.3 Ang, 10.2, 10.3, 10.2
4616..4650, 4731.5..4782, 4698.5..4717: 1.9 Ang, 10.9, 9.63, 10.7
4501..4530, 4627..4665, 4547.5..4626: -1.5 Ang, 10.3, 10.7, 10.7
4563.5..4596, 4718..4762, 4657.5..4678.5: 0.3 Ang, 10.6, 10.5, 10.6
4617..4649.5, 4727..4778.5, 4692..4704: 1.2 Ang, 10.9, 9.63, 10.6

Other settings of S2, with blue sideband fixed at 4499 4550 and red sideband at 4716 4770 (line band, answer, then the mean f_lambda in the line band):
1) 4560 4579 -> -1.6 Ang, 11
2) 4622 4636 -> -1.2 Ang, 11.1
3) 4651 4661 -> -0.3 Ang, 10.6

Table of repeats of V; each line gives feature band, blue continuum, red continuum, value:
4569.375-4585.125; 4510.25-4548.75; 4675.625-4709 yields -1.4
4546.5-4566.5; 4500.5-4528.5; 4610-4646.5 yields 0.6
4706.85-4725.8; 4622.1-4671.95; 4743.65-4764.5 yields 0.6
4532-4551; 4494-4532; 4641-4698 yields 0.7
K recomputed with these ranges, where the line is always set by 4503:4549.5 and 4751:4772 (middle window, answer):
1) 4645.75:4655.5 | 0.00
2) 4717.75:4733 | -0.06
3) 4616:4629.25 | -0.12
